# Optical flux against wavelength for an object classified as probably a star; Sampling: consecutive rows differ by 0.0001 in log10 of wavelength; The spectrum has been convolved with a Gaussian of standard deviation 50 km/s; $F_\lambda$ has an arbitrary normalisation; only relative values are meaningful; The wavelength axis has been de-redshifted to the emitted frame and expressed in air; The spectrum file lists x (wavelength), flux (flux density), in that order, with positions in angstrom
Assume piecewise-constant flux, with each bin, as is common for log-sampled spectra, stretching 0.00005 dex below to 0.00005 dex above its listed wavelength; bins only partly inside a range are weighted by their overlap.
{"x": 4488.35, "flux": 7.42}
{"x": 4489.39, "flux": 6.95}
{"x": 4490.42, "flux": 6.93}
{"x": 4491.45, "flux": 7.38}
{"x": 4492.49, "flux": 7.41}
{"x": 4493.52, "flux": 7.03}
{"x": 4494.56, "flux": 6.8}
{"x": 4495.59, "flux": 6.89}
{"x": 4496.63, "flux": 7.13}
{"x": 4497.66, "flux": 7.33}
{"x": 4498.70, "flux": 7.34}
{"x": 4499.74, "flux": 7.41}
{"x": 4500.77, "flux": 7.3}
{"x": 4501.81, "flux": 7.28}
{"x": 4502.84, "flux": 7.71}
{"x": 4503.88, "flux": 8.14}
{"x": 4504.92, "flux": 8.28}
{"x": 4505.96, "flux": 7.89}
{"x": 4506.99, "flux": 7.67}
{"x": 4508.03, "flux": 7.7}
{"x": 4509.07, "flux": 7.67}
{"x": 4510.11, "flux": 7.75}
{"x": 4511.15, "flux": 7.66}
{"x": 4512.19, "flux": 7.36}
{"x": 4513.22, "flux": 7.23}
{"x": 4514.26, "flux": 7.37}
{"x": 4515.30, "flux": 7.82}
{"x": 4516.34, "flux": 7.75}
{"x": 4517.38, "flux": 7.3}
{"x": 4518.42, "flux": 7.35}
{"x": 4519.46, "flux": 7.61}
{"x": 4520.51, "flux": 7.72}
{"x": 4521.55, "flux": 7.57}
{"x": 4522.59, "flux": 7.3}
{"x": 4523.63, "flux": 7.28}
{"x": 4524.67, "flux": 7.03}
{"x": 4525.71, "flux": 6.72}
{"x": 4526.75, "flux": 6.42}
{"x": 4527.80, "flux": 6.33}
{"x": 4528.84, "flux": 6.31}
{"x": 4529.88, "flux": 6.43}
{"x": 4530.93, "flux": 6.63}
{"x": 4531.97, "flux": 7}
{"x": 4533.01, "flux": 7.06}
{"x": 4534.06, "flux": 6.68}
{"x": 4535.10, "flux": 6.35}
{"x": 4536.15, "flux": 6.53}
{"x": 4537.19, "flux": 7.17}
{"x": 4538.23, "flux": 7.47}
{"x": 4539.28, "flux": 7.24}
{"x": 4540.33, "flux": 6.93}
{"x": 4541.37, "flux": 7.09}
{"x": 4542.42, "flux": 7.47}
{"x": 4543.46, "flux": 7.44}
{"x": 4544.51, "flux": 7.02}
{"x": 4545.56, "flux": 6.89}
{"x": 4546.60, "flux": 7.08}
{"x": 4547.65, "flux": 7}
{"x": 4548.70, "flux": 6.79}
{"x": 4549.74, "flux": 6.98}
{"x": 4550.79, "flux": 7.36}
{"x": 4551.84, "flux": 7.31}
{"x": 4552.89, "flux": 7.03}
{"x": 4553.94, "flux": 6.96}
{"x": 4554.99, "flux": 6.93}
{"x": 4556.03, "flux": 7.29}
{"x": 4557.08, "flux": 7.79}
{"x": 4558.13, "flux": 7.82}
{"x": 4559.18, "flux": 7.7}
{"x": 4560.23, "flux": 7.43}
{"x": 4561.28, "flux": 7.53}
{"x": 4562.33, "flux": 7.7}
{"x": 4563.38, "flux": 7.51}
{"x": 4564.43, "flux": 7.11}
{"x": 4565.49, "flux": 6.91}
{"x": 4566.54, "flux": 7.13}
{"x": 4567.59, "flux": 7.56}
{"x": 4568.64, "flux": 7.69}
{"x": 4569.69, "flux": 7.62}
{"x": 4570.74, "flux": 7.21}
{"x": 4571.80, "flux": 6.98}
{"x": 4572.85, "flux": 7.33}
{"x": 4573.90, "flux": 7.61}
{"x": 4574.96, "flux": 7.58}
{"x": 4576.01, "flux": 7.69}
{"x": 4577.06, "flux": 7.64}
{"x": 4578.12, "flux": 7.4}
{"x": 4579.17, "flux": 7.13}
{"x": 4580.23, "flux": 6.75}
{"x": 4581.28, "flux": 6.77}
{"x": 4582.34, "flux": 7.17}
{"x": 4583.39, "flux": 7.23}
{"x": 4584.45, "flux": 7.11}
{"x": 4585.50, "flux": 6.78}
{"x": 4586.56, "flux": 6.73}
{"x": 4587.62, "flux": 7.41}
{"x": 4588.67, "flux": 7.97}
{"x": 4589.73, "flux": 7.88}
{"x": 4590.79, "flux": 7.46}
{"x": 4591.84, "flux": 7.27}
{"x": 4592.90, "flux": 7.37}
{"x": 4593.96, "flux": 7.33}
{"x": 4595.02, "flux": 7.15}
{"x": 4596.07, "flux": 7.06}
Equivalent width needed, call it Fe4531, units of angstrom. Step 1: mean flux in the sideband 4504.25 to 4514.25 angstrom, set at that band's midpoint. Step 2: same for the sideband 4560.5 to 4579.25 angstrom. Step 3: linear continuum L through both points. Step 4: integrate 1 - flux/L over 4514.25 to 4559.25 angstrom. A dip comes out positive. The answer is 2.67 angstrom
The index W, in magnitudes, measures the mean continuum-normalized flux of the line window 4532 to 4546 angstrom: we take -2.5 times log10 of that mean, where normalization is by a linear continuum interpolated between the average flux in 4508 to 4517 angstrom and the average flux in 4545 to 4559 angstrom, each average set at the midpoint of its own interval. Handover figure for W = 0.04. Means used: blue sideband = 7.58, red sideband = 7.19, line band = 7.02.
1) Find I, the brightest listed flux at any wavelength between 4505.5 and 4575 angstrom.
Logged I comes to 7.89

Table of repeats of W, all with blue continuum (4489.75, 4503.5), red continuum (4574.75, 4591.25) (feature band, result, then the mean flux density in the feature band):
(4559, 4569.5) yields -0.022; 7.42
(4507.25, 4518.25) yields -0.046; 7.56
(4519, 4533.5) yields 0.046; 6.95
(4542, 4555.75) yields 0.025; 7.1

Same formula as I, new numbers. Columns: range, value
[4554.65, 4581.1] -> 7.82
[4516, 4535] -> 7.75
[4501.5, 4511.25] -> 8.28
